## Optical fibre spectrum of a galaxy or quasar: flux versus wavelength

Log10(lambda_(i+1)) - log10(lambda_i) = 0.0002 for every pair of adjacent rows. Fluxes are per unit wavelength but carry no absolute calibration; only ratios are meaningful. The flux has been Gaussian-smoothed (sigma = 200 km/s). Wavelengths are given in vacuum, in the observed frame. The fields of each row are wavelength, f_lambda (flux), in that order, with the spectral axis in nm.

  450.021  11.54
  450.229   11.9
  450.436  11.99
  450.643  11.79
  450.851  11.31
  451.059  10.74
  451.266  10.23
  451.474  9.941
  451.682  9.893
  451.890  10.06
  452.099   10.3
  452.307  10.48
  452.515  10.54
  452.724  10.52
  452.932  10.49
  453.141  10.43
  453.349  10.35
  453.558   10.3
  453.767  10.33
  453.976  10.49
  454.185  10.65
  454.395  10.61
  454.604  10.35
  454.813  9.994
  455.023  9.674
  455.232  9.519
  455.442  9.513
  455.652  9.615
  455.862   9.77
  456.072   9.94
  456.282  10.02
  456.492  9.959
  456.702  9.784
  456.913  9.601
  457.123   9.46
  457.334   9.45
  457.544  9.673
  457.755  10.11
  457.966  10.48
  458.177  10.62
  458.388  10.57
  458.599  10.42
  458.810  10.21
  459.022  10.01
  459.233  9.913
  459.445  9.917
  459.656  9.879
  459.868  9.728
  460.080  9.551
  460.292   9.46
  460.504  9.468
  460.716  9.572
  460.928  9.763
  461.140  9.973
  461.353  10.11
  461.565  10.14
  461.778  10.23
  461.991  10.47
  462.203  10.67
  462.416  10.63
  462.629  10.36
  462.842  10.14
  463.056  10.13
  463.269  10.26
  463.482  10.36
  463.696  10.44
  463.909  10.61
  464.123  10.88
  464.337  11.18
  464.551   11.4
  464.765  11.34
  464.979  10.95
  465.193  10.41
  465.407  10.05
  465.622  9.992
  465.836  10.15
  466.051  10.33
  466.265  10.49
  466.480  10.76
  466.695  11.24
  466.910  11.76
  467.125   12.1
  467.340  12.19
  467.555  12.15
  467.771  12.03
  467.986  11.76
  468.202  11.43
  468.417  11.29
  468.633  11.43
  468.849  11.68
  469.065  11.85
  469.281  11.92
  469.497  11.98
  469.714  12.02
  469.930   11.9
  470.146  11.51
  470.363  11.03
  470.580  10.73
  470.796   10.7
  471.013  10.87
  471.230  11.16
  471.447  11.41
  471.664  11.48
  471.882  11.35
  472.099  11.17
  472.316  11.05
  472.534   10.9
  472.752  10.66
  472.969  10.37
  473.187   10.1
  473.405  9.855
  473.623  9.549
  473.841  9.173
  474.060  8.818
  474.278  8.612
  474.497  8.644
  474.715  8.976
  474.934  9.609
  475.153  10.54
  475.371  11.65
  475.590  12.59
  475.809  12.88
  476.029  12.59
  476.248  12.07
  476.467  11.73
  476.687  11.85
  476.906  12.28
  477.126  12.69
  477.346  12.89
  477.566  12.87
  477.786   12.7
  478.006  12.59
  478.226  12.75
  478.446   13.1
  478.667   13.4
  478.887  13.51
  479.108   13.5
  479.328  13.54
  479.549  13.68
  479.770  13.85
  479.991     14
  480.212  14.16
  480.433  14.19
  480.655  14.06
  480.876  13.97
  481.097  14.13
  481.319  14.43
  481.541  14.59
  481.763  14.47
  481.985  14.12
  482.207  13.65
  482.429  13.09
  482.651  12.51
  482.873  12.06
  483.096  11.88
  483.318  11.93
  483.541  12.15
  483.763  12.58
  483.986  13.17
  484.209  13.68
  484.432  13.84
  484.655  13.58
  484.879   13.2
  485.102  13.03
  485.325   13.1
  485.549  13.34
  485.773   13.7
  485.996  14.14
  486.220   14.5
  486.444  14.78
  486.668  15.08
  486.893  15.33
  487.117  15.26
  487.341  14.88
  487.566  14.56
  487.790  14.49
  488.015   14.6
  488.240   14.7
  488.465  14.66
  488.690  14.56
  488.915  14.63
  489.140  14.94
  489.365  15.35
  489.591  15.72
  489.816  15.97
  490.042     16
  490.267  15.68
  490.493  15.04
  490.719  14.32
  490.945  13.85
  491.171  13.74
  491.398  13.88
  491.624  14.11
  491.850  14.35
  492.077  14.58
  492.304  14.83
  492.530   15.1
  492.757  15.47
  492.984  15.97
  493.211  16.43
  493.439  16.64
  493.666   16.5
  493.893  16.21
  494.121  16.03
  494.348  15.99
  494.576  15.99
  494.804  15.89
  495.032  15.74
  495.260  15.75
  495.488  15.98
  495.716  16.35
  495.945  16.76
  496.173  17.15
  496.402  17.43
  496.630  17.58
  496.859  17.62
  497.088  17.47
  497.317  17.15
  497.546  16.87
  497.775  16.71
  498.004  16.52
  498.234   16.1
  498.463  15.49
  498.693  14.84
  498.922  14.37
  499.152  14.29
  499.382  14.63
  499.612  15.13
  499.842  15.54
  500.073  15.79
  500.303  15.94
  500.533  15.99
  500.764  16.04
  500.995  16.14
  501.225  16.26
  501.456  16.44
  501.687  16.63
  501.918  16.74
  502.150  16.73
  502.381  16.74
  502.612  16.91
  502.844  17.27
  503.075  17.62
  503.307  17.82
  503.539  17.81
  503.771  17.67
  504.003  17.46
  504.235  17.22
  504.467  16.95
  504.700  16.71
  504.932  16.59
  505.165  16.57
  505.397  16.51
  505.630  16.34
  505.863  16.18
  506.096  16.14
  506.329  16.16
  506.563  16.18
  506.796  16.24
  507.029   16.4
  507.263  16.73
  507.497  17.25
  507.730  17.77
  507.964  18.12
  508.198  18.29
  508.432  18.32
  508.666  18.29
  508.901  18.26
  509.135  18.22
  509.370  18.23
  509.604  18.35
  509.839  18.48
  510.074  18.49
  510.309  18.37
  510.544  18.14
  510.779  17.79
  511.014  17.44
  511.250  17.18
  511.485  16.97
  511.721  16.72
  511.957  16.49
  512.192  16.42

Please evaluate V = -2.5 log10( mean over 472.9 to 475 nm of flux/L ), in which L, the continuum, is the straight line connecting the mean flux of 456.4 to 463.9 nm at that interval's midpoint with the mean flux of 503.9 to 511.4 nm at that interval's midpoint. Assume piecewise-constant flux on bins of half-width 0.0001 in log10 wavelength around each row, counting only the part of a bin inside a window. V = 0.29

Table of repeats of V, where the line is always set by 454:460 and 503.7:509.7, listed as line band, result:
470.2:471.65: 0.09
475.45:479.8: 0.01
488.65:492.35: 0.00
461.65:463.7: 0.05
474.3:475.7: 0.23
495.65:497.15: -0.10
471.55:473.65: 0.15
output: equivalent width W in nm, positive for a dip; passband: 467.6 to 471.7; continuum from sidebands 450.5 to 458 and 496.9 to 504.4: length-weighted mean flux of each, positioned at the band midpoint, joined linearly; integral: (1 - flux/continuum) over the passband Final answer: 0.25 nm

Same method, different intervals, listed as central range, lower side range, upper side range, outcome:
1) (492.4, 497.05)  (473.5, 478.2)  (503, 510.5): -0.42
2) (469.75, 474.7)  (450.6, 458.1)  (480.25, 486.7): 0.70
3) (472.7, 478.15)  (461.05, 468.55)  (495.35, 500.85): 0.64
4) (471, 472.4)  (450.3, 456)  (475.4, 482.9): 0.13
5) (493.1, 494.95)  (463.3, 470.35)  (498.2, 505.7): -0.12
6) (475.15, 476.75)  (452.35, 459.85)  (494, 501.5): 0.11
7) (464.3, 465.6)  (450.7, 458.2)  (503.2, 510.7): 0.09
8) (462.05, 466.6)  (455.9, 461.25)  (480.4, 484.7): 0.08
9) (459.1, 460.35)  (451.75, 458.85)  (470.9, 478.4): 0.07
